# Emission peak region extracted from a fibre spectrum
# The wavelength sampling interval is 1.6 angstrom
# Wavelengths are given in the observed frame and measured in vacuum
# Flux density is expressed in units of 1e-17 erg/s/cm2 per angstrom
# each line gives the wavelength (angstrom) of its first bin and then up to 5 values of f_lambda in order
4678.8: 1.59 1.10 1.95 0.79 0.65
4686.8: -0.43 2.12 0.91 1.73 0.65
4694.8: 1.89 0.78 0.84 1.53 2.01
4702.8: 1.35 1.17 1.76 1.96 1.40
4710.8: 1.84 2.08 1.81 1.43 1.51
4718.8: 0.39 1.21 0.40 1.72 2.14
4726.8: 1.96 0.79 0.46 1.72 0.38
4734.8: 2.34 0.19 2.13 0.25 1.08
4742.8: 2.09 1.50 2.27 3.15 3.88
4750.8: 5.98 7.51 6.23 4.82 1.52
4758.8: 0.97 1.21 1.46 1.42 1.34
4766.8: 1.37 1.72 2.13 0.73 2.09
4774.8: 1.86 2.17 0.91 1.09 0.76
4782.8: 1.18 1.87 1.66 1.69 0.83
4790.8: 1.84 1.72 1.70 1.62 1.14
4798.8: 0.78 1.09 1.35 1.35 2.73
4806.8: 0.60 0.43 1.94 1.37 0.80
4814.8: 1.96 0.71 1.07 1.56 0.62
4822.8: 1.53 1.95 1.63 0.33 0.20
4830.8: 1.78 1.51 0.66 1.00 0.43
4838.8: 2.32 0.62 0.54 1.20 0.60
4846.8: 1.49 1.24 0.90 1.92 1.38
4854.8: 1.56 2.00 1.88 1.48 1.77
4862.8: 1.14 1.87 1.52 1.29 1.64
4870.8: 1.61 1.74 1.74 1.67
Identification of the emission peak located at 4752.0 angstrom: [O II] 3727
